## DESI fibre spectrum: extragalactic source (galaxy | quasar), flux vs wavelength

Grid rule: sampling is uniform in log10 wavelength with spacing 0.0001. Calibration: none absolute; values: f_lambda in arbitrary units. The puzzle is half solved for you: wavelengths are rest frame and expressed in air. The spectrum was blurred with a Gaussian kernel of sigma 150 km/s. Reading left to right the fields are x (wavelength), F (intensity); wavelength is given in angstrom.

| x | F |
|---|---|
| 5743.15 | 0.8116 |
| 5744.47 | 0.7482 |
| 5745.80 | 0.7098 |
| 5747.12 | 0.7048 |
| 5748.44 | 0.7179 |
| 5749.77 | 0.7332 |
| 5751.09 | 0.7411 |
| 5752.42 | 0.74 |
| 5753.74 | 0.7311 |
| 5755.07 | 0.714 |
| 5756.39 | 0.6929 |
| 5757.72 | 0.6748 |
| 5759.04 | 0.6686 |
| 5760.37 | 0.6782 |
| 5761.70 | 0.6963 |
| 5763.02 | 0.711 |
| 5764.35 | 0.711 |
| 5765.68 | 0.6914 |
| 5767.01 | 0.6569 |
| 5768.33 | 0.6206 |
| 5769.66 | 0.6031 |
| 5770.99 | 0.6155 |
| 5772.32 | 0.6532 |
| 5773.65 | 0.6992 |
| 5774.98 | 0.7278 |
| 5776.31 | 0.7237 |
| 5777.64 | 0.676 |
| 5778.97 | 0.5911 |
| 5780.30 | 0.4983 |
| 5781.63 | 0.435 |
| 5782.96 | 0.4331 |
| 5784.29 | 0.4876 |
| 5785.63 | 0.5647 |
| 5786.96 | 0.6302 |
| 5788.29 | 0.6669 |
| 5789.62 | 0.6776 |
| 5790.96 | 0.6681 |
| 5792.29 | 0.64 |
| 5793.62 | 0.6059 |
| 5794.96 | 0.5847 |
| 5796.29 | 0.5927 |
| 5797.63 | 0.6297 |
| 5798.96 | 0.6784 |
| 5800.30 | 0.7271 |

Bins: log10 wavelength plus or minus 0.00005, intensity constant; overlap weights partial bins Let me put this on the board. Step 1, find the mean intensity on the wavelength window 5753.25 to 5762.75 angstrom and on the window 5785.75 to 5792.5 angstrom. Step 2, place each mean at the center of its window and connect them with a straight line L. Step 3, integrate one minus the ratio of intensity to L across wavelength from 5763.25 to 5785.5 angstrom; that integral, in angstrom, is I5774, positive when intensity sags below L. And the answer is 1.9 angstrom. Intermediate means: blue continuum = 0.694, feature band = 0.614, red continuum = 0.651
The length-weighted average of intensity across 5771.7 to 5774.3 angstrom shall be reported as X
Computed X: 0.676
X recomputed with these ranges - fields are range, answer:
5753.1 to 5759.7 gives 0.696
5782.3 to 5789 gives 0.558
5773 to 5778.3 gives 0.707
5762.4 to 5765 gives 0.71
